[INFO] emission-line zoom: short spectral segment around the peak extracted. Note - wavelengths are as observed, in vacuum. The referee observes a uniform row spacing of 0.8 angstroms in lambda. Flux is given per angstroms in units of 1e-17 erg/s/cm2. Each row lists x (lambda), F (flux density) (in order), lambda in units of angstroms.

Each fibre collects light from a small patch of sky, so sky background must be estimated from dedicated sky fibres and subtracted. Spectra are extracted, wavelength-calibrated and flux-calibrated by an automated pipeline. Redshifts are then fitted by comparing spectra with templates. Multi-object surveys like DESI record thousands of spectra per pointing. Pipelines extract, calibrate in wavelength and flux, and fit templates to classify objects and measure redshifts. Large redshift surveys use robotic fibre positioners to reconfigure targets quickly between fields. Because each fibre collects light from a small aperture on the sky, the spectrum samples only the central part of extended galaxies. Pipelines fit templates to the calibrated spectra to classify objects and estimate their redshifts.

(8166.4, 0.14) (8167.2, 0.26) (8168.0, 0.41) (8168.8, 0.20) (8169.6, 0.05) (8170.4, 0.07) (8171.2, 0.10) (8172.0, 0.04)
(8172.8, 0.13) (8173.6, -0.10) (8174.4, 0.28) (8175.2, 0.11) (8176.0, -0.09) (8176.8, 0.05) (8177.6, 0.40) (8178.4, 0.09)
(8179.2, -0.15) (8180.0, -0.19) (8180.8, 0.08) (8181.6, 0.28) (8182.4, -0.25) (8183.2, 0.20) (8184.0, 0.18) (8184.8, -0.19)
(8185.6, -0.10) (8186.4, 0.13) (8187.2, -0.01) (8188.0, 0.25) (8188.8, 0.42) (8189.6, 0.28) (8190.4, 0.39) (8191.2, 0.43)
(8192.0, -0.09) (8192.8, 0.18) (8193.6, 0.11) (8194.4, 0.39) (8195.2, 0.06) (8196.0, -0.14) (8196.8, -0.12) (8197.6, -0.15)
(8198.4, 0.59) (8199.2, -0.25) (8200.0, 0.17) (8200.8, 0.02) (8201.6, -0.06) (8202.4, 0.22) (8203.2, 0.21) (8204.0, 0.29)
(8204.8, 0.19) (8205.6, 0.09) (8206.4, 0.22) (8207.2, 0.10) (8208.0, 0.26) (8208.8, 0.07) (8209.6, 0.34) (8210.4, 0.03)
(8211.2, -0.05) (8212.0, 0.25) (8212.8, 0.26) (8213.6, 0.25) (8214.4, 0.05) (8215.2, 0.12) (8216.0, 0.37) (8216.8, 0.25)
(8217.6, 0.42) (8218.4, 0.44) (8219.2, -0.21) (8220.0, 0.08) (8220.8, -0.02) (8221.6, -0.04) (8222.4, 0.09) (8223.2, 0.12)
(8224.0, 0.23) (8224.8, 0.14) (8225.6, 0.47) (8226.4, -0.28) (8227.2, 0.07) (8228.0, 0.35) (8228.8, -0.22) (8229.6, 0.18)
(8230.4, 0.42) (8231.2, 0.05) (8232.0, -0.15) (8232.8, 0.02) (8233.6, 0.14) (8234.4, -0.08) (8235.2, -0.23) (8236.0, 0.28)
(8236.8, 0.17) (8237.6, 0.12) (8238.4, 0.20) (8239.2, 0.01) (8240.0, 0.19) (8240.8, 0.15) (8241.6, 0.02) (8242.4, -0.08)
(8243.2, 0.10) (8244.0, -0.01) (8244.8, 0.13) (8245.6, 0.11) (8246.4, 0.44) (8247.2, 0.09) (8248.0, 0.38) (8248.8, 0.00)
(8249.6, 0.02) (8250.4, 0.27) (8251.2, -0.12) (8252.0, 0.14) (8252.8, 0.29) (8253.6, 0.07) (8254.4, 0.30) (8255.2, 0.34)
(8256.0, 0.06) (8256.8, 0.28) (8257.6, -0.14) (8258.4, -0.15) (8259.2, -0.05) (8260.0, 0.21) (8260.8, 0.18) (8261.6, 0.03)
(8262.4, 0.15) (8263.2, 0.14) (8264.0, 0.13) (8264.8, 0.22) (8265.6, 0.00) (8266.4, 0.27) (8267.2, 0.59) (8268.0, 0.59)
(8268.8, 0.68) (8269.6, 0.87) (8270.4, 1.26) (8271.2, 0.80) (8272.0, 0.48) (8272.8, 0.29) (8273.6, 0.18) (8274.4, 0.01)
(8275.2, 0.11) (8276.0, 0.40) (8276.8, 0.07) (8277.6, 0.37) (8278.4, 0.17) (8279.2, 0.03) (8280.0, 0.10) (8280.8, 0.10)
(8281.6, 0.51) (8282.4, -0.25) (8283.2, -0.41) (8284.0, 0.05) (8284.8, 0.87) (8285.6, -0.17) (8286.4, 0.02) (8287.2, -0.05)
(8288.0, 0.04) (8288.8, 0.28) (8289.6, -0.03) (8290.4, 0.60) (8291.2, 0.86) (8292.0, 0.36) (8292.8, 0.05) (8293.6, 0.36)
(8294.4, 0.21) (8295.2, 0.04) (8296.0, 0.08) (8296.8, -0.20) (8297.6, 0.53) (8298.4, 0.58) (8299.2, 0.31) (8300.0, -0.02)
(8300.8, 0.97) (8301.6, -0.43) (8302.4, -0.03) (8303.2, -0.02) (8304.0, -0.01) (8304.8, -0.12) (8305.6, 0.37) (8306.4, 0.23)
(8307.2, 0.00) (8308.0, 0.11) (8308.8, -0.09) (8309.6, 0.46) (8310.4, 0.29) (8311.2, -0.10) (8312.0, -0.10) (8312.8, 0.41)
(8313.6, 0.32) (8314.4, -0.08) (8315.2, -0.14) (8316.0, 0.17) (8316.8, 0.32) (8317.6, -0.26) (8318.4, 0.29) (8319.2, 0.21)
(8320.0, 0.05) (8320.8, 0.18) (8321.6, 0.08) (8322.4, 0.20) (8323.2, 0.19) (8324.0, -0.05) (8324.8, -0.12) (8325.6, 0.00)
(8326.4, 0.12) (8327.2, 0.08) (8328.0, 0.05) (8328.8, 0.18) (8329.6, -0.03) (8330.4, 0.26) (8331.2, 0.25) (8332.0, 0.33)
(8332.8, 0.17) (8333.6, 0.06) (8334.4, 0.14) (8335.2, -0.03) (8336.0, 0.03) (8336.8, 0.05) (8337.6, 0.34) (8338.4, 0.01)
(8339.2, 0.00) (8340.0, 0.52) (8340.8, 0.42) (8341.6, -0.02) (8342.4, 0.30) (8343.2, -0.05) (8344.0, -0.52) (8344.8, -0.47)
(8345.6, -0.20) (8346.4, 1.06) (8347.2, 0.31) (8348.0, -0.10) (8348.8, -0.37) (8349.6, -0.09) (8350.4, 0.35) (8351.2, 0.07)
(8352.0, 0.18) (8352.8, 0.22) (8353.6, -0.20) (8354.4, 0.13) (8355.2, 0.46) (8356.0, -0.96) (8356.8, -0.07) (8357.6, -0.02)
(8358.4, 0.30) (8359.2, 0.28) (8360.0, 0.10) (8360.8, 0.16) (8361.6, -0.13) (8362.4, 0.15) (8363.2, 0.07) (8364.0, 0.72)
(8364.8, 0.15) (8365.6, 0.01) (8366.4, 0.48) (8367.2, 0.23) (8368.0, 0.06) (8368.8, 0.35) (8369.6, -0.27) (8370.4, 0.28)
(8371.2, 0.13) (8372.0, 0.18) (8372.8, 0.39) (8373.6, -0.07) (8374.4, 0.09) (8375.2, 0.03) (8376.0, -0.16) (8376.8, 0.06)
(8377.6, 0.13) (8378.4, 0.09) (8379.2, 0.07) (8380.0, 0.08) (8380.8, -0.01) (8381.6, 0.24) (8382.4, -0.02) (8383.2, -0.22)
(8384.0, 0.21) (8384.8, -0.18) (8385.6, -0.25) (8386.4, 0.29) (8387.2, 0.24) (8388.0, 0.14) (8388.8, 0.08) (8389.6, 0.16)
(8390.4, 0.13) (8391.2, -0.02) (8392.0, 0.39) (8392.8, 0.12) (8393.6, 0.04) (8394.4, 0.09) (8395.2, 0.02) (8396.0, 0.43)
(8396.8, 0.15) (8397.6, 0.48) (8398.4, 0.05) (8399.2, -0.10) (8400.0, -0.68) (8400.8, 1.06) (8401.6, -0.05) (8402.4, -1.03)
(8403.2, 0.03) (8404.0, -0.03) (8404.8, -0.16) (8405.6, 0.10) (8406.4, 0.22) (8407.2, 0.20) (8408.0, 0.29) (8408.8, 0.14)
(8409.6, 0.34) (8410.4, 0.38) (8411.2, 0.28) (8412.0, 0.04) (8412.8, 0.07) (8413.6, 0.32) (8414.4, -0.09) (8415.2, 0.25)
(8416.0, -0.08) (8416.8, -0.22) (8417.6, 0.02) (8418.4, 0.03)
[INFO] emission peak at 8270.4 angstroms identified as H-gamma 4340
